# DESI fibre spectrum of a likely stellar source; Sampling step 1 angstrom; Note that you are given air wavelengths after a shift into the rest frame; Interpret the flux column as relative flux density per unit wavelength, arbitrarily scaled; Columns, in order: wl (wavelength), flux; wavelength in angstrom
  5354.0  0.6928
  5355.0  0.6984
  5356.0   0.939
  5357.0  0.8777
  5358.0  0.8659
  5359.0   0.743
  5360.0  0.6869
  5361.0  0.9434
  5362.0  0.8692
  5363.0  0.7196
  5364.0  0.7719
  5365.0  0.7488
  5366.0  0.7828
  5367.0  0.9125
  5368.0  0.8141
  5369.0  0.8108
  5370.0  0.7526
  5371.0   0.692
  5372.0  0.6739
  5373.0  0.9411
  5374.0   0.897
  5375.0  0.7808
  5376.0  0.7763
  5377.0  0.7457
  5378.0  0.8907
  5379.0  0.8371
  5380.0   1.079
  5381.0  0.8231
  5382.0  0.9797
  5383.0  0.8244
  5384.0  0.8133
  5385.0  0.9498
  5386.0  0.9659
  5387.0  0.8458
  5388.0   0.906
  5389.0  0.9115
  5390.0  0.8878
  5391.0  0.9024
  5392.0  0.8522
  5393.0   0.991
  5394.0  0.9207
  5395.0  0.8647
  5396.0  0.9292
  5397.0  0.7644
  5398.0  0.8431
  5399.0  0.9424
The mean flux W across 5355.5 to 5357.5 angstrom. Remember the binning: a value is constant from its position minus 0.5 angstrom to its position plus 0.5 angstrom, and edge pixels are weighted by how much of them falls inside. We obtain 0.908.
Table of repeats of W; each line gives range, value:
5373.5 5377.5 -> 0.8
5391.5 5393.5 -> 0.922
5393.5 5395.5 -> 0.893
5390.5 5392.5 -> 0.877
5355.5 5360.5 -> 0.823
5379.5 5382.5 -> 0.961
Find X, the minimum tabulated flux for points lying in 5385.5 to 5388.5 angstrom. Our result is 0.8458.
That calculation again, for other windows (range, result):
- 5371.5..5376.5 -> 0.6739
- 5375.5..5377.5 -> 0.7457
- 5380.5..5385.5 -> 0.8133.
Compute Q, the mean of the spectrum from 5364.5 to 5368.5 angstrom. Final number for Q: 0.815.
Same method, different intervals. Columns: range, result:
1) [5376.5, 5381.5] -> 0.875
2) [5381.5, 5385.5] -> 0.892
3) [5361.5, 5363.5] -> 0.794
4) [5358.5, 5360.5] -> 0.715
